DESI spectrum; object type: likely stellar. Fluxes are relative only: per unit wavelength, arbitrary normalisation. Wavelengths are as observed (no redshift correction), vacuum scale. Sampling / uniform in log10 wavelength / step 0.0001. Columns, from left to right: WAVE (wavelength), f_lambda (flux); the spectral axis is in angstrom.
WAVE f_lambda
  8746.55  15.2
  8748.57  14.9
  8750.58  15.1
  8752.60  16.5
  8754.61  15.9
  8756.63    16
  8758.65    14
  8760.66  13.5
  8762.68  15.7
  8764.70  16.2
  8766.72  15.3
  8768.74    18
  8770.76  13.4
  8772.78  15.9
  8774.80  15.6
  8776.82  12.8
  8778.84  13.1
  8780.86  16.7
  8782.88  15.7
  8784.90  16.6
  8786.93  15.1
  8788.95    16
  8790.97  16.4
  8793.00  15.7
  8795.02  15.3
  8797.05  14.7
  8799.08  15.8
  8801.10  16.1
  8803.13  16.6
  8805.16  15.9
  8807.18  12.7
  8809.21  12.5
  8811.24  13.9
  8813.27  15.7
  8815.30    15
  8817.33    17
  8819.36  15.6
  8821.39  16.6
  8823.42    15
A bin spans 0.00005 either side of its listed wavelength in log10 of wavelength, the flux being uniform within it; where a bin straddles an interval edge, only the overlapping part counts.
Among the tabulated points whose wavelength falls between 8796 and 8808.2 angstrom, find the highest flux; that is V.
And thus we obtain 16.6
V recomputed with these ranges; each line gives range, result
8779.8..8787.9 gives 16.7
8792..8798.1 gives 15.7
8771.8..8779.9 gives 15.9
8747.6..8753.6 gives 16.5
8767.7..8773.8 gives 18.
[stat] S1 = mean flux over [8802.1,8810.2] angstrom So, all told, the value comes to 14.4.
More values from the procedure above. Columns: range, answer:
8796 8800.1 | 15.2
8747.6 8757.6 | 15.7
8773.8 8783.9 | 14.8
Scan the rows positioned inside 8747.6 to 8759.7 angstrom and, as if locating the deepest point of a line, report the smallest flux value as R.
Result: 14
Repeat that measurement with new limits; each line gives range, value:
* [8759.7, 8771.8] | 13.4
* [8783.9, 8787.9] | 15.1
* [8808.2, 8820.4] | 12.5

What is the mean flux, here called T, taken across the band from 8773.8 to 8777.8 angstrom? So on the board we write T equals 14.2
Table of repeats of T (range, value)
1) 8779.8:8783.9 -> 16.2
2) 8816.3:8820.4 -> 16.3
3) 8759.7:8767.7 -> 15.2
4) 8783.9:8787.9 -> 15.8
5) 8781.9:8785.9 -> 16.2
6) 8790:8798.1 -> 15.5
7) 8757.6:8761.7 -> 13.8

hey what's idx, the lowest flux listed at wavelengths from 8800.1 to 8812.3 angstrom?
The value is 12.5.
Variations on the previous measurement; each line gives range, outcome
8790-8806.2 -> 14.7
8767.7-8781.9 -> 12.8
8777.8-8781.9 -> 13.1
